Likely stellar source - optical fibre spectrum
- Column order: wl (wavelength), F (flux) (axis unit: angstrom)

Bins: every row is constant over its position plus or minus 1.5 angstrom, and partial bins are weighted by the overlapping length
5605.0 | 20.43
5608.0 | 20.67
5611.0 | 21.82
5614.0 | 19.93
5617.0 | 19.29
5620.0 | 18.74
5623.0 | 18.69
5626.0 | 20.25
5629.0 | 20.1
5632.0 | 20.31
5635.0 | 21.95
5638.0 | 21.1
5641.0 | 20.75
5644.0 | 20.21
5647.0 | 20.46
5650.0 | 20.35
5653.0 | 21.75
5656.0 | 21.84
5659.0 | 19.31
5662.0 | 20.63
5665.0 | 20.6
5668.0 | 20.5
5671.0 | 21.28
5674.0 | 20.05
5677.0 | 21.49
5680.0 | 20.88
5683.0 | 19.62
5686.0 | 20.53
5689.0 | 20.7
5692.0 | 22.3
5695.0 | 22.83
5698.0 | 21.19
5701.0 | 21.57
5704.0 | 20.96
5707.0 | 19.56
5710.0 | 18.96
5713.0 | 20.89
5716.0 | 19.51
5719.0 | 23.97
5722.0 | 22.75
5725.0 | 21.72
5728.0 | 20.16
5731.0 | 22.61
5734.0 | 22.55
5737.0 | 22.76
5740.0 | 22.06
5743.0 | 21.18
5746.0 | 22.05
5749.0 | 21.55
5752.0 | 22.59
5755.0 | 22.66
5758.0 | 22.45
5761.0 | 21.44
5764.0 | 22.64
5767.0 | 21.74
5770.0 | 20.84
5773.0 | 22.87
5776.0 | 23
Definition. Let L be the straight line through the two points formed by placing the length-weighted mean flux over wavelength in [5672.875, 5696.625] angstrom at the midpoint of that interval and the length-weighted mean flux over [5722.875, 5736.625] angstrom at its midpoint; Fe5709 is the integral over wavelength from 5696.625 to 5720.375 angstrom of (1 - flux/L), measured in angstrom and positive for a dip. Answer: 0.8 angstrom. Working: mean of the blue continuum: 21.1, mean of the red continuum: 21.9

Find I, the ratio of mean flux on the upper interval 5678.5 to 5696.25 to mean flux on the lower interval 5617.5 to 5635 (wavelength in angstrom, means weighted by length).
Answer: 1.1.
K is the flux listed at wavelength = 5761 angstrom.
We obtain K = 21.44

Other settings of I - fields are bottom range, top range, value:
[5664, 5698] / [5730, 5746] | 1.06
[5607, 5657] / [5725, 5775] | 1.08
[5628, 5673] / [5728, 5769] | 1.06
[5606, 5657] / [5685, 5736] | 1.04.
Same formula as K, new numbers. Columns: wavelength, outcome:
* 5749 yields 21.55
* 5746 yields 22.05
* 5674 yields 20.05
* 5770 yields 20.84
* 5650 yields 20.35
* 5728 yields 20.16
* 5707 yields 19.56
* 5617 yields 19.29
